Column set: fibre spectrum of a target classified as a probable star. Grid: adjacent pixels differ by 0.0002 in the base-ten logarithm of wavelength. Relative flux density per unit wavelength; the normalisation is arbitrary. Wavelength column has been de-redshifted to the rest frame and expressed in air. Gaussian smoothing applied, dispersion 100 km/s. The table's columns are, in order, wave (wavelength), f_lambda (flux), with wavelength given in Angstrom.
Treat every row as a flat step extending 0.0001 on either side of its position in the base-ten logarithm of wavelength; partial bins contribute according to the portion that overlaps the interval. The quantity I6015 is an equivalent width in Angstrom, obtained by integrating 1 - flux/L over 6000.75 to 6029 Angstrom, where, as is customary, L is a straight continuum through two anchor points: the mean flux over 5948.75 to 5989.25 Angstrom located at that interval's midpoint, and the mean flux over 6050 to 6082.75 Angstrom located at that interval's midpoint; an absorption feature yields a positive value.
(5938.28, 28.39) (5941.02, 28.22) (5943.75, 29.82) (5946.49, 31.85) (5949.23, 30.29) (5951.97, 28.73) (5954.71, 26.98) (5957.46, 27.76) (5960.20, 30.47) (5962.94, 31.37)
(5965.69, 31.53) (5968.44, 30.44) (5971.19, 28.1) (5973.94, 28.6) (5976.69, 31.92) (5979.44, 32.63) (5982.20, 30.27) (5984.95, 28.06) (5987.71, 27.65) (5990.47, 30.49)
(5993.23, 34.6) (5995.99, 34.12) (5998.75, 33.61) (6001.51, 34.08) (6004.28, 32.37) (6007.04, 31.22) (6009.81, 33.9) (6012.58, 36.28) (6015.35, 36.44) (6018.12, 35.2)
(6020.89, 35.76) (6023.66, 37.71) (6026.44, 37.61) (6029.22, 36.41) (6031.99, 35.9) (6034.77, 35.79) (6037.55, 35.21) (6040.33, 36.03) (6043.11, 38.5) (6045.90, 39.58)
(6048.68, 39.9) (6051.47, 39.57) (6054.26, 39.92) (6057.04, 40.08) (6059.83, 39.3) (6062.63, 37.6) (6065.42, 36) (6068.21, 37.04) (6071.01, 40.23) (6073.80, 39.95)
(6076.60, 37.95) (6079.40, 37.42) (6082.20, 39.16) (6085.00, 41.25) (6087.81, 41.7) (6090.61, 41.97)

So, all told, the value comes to -1.0 Angstrom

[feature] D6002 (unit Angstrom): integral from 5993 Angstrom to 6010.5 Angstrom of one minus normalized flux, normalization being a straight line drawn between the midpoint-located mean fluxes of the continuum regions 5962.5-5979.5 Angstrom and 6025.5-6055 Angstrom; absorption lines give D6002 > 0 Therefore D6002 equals 0.2 Angstrom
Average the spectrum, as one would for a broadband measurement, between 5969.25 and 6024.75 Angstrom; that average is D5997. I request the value 32.6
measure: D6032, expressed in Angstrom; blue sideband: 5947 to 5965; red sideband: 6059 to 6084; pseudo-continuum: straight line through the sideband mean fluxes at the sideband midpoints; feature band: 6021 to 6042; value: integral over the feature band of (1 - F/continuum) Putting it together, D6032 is -0.7 Angstrom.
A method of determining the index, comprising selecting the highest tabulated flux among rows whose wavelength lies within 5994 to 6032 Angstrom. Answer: 37.71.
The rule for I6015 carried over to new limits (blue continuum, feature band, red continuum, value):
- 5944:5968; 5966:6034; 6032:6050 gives 1.5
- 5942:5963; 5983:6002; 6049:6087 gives 0.7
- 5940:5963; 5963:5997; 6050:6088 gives 1.1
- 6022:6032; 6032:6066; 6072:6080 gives -0.3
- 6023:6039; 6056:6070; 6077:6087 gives 0.1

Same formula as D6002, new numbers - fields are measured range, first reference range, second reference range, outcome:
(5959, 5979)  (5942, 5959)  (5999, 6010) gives 0.0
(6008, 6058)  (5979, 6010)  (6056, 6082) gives -2.7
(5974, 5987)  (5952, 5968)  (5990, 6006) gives 0.5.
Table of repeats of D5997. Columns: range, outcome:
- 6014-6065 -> 37.6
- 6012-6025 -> 36.3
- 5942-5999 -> 30.4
